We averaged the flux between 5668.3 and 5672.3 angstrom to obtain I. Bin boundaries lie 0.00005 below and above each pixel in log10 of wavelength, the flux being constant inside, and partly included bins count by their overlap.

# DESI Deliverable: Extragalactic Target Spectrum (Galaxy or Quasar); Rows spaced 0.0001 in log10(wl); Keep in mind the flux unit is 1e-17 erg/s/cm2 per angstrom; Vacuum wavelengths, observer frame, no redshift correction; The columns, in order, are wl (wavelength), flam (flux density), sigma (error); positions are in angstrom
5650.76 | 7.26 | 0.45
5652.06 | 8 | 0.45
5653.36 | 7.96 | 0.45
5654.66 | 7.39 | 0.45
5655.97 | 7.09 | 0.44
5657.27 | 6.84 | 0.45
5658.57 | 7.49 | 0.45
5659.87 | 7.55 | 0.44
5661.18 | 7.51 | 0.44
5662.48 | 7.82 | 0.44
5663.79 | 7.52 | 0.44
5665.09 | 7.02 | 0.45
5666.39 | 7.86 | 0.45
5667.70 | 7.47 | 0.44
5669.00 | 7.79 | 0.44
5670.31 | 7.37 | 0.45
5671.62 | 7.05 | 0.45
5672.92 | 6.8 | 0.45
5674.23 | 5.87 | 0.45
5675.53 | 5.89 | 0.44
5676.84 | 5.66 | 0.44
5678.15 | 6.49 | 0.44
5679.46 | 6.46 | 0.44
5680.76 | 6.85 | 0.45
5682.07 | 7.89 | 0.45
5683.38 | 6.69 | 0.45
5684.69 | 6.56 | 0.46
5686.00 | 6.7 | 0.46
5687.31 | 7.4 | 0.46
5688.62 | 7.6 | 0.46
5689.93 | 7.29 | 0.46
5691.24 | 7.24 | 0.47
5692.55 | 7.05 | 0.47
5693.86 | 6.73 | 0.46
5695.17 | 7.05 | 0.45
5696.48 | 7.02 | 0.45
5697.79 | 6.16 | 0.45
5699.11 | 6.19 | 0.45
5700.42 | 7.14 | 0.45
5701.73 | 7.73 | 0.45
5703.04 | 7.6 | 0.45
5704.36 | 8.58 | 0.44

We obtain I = 7.4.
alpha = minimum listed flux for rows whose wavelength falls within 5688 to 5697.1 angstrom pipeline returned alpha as 6.73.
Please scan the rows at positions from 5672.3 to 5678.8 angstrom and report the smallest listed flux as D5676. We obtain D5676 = 5.66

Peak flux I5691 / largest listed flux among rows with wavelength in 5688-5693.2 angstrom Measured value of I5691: 7.6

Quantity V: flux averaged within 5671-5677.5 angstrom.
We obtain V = 6.25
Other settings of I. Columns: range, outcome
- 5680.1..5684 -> 7.15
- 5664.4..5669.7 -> 7.54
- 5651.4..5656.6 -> 7.61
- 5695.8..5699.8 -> 6.46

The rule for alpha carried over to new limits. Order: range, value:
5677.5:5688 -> 6.46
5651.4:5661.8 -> 6.84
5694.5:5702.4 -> 6.16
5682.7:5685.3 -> 6.56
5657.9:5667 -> 7.02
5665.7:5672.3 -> 7.05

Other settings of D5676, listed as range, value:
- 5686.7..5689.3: 7.4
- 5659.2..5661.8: 7.51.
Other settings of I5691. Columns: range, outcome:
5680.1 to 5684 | 7.89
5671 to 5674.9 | 7.05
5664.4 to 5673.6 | 7.86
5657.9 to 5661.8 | 7.55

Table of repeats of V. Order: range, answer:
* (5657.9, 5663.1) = 7.59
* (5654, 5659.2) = 7.2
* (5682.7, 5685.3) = 6.63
